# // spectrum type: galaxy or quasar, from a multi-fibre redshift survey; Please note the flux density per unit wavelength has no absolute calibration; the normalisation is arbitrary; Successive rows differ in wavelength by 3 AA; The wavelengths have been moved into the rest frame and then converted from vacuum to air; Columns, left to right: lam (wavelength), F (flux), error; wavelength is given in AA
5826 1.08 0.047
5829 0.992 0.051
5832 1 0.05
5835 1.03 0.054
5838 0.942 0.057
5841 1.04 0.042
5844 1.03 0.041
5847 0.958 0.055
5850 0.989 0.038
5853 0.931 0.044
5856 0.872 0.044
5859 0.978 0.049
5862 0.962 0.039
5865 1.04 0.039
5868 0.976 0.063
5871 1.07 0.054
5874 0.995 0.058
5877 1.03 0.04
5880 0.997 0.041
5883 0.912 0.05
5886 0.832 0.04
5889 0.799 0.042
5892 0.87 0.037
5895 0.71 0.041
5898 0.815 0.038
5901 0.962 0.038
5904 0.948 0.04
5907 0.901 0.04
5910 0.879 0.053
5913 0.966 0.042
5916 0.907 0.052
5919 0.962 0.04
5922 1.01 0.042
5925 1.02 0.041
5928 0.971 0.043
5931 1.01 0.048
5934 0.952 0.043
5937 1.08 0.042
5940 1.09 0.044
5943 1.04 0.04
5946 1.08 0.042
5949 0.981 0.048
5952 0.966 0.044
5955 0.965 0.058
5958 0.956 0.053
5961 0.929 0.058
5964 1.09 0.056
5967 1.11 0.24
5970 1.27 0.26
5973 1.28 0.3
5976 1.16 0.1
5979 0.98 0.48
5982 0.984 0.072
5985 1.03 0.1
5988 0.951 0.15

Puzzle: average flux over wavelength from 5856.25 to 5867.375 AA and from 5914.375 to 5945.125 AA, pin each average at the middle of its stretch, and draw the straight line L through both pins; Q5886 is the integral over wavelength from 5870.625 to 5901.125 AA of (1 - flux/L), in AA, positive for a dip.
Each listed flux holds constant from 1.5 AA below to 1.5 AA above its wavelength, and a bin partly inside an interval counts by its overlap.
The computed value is 2.7 AA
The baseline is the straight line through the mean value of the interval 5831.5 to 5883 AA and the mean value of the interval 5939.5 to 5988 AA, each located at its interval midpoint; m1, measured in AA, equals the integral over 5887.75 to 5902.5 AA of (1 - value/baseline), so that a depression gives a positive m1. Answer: 2.6 AA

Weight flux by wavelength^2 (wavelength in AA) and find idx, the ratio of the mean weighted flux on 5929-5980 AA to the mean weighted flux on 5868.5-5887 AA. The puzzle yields 1.1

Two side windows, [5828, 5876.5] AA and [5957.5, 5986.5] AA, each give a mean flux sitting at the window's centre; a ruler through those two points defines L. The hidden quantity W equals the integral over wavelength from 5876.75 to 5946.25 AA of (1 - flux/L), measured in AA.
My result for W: 6.2 AA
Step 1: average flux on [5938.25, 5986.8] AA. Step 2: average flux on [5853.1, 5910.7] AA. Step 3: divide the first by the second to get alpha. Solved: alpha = 1.14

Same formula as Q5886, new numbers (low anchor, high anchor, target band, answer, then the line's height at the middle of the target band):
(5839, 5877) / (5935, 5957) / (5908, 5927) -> 1.1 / 1.01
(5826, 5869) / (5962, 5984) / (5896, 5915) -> 2.5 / 1.05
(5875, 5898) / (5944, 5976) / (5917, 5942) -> -0.6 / 0.988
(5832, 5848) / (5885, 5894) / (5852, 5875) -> -1.5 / 0.919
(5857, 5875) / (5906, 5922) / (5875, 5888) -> 0.5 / 0.978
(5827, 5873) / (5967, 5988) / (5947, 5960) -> 1.4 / 1.08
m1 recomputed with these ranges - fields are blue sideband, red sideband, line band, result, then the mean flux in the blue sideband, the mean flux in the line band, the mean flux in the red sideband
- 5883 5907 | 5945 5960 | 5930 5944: -1.26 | 0.855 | 1.04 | 0.985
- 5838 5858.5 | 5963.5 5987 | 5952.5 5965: 1.29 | 0.968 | 0.979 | 1.11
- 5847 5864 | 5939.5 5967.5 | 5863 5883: -0.98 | 0.95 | 1.01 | 1.02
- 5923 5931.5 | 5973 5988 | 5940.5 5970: -0.01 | 1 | 1.03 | 1.05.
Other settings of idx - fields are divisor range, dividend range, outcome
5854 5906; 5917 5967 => 1.11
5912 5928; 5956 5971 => 1.11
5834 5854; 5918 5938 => 1.04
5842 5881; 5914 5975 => 1.08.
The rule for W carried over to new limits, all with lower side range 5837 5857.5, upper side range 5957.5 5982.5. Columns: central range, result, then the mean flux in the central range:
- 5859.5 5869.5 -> -0.1 AA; 0.991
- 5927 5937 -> 0.6 AA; 0.993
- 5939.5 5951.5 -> 0.3 AA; 1.04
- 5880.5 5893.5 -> 1.8 AA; 0.864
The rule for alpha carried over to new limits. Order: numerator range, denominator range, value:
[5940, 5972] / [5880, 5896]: 1.24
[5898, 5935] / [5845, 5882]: 0.97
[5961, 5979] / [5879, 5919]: 1.29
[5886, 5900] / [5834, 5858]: 0.83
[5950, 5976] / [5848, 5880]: 1.09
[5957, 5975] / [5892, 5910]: 1.28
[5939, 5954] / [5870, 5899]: 1.14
